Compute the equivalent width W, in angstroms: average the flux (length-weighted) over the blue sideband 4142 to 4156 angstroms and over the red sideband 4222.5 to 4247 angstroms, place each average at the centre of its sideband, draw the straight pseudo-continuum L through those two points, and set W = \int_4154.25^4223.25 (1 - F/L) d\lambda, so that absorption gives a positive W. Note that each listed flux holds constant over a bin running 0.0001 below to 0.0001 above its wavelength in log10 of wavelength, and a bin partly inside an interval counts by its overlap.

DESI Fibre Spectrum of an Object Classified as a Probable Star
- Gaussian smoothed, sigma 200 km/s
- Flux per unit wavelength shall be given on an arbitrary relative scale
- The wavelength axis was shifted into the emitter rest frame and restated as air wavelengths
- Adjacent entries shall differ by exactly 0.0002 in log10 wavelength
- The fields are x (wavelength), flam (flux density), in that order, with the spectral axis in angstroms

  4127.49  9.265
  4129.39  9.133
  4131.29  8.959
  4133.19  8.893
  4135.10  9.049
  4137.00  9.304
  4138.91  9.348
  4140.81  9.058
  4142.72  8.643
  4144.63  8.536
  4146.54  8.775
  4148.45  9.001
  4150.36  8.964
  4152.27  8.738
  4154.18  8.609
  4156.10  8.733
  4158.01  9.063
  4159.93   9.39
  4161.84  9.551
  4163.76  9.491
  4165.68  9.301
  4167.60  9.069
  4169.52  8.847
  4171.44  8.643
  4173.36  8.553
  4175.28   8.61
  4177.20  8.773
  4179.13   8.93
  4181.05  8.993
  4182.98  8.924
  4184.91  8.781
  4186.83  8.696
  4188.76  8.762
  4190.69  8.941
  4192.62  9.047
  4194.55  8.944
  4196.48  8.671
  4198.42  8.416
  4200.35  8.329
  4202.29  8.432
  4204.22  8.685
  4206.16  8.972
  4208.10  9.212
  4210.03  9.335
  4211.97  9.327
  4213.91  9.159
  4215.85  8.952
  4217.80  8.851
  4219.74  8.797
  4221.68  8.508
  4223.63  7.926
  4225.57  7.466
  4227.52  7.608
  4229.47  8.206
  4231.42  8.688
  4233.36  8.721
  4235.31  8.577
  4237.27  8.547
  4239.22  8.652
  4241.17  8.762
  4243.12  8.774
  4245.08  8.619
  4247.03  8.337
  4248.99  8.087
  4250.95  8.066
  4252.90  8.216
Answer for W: -2.53 angstroms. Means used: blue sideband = 8.75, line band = 8.89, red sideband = 8.38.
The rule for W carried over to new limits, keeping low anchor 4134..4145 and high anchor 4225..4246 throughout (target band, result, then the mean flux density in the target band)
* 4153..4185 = -0.46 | 8.96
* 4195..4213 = -0.42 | 8.83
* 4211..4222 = -0.52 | 8.96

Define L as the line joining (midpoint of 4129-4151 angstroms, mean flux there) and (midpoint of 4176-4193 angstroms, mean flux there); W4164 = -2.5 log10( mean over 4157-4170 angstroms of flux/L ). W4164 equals -0.04 mag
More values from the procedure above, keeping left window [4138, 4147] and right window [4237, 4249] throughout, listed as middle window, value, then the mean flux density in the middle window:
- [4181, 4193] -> -0.014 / 8.86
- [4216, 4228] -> 0.048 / 8.26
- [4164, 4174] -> -0.017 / 8.94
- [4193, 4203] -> 0.016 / 8.59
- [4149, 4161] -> -0.011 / 8.93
